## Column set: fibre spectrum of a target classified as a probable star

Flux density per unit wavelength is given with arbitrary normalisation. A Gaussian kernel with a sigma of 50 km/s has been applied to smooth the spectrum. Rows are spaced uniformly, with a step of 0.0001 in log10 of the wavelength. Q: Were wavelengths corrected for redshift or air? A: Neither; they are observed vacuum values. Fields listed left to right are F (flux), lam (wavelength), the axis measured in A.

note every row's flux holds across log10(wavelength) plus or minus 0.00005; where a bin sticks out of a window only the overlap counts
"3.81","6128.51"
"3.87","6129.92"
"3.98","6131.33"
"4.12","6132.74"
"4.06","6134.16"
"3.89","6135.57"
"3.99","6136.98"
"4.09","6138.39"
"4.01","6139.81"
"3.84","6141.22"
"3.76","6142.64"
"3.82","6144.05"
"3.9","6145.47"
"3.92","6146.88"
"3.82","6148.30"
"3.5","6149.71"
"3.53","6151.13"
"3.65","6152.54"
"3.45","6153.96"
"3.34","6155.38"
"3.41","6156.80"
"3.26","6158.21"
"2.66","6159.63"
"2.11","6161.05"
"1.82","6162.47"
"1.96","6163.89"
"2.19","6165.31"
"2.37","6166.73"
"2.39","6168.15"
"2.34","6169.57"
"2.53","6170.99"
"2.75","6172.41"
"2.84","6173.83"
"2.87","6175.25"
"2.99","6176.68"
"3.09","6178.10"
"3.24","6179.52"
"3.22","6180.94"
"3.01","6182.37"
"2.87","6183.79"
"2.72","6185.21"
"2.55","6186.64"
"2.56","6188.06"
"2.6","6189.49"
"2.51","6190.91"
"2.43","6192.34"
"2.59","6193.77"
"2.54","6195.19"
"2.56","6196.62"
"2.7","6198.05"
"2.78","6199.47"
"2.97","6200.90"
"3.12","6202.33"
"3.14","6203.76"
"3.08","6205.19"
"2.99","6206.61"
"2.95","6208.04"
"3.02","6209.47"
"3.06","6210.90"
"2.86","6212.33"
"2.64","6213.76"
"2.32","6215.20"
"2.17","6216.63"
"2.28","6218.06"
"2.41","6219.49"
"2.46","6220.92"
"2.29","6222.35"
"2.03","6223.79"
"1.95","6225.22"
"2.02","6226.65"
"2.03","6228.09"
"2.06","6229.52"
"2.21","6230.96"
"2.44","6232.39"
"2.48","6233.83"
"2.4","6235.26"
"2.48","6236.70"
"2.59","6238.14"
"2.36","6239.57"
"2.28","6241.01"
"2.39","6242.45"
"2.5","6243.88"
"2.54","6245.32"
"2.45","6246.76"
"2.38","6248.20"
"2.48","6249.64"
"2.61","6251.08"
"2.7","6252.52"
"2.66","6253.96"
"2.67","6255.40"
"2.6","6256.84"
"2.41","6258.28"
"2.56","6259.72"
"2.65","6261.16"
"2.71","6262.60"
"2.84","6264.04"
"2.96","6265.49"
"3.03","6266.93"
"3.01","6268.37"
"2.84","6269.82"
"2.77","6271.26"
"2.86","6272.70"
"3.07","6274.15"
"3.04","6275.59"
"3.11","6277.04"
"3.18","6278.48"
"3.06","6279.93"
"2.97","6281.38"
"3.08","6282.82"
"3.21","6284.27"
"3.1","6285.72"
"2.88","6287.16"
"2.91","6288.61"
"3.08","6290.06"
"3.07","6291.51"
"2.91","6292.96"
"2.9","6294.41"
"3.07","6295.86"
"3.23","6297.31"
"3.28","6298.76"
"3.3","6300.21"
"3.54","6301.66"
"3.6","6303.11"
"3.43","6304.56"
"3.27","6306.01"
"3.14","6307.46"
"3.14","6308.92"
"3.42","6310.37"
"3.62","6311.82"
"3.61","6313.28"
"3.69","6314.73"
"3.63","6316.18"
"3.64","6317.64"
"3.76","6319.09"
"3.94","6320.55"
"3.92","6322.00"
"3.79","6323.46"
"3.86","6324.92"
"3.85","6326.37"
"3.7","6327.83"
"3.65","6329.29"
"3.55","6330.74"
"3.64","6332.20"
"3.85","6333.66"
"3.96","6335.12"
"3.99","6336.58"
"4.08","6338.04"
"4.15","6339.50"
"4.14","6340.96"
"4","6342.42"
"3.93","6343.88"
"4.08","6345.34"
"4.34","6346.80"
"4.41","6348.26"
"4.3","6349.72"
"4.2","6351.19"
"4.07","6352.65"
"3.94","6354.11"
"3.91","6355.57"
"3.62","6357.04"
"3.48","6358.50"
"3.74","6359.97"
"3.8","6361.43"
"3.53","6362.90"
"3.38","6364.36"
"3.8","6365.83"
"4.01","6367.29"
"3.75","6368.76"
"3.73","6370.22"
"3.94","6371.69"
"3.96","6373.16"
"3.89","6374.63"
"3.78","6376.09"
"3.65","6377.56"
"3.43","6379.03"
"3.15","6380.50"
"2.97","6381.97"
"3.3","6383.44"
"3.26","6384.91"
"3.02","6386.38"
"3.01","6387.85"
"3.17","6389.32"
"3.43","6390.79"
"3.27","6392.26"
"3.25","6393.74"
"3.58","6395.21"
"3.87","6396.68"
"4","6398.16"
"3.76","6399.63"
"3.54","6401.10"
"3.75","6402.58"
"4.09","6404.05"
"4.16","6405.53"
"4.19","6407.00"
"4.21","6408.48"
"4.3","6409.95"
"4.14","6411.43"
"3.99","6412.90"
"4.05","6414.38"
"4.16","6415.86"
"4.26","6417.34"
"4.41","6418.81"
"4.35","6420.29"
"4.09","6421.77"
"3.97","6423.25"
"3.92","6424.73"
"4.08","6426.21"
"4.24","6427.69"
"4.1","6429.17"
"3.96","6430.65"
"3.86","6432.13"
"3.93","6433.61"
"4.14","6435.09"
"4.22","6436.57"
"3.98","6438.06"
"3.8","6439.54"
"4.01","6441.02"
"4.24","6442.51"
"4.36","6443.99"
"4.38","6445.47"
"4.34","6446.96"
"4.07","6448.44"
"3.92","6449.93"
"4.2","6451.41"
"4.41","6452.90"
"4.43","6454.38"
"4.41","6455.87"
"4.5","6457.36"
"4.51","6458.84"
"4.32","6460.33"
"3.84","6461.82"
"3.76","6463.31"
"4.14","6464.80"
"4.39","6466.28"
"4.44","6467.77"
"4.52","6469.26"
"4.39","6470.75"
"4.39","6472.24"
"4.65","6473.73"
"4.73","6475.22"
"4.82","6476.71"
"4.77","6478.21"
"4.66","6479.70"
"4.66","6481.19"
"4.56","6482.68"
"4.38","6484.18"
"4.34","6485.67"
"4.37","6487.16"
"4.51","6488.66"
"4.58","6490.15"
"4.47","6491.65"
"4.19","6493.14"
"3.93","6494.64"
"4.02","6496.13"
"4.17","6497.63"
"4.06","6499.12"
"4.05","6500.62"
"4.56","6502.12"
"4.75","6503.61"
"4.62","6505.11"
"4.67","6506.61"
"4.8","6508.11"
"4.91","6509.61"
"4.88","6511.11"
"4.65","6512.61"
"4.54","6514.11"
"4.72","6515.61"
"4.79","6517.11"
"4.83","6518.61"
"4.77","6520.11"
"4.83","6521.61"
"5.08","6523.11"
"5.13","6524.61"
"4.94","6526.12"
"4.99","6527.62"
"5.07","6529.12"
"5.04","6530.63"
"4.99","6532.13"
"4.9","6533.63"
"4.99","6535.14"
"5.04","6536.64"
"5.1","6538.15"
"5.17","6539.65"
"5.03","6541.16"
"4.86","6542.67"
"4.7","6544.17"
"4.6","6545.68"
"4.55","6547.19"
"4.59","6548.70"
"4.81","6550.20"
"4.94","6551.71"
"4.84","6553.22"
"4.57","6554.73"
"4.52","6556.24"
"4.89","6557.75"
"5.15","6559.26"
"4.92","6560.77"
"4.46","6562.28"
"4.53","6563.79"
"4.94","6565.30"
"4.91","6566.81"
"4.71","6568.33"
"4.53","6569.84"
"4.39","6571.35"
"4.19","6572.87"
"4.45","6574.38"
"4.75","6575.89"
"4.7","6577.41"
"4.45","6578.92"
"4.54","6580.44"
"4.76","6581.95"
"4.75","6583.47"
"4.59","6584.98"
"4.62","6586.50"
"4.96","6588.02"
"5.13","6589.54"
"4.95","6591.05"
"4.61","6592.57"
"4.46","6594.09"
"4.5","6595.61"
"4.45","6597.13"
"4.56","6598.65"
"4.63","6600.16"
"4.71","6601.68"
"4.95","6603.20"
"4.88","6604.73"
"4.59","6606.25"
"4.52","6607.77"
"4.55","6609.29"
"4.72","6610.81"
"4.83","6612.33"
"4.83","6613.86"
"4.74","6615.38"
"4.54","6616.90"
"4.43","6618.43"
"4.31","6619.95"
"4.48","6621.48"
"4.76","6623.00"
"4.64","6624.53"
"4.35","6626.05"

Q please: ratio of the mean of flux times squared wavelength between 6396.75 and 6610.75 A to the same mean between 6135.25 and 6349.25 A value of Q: 1.60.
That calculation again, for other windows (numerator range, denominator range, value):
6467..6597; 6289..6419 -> 1.34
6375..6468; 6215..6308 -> 1.52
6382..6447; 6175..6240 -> 1.59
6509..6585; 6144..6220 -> 1.88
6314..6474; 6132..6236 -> 1.46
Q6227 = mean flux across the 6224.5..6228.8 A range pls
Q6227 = 2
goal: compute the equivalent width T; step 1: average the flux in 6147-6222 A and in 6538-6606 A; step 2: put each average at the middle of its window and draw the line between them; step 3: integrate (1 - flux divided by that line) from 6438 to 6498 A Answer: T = -2.0 A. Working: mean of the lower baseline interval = 2.8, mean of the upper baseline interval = 4.71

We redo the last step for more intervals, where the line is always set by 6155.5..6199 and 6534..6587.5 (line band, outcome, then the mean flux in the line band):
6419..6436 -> -0.2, 4.07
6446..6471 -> -0.5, 4.27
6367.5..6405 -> 2.4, 3.55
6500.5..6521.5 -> -1.1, 4.7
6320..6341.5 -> -2.3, 3.87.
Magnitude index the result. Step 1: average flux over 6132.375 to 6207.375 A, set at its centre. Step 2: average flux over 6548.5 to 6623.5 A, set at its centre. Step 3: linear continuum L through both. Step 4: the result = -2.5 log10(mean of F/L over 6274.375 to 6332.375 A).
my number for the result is 0.07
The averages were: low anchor 3.06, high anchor 4.67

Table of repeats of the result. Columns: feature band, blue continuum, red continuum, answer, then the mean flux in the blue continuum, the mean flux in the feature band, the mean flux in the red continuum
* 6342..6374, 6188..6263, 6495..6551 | -0.11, 2.54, 3.9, 4.76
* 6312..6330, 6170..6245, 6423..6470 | -0.12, 2.61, 3.75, 4.17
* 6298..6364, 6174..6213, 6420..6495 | -0.05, 2.85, 3.76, 4.28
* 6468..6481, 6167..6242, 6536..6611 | -0.11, 2.61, 4.61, 4.71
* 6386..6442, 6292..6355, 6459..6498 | 0.05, 3.71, 3.91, 4.39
